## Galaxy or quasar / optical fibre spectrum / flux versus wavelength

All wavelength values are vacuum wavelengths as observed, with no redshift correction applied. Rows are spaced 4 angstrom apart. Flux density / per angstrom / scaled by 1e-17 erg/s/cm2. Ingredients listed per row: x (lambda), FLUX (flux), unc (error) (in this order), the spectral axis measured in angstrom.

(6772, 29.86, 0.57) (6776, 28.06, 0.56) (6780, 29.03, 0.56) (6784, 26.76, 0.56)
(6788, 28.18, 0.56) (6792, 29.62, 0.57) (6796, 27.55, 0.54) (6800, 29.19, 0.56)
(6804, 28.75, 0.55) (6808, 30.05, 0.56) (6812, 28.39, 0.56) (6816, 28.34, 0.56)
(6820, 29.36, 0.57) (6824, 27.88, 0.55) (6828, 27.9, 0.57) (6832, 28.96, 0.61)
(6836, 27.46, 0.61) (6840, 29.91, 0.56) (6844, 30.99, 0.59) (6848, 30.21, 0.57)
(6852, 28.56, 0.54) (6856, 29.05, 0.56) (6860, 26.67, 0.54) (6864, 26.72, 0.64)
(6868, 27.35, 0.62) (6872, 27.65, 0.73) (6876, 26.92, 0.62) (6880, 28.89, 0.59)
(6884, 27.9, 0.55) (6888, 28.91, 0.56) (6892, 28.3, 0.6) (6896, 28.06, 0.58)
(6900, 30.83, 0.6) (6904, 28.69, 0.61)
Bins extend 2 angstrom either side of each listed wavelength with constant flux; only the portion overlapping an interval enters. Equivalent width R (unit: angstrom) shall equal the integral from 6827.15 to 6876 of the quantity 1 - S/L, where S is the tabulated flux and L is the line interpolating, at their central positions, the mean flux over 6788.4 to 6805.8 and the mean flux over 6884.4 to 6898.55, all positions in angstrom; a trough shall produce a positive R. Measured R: 0.3 angstrom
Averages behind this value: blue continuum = 28.7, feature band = 28.4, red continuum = 28.5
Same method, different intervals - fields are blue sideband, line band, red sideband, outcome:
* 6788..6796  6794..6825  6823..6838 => -0.3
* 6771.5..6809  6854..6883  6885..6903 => 1.3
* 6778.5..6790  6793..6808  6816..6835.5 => -0.3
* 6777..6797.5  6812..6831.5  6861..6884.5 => -0.3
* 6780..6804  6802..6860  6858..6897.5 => -1.7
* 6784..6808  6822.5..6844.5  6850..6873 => -0.5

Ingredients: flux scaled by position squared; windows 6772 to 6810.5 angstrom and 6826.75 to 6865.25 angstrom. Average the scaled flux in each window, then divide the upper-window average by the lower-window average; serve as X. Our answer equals 1.0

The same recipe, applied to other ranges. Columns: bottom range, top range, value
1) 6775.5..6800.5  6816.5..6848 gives 1.04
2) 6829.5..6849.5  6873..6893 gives 0.97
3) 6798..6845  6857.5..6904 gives 0.99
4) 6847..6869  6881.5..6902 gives 1.04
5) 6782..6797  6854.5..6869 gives 1.00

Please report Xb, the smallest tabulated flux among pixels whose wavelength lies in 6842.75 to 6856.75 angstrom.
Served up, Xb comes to 28.56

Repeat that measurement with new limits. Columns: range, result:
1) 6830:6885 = 26.67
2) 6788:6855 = 27.46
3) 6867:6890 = 26.92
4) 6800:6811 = 28.75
